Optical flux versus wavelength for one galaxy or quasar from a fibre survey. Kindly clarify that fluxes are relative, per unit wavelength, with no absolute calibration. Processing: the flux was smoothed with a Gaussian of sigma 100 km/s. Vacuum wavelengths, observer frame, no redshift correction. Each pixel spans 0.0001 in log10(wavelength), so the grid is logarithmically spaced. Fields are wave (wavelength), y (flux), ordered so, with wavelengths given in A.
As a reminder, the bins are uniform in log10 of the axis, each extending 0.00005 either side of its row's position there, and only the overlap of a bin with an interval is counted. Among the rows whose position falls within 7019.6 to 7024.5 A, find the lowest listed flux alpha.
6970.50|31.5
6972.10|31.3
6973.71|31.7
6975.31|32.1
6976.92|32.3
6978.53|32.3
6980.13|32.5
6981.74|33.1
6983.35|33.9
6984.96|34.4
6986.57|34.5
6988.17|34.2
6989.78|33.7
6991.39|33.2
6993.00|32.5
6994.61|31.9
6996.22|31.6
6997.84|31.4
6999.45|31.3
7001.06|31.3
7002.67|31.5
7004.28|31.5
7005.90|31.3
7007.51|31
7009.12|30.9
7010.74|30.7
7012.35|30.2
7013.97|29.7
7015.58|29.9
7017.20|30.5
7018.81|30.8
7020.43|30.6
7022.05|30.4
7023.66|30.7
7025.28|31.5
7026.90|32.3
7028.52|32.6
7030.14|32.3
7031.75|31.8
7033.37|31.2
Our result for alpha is 30.4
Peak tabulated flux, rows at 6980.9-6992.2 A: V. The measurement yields 34.5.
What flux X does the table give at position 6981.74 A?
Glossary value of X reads 33.1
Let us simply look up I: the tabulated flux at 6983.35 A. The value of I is 33.9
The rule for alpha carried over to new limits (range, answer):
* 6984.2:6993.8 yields 32.5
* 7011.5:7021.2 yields 29.7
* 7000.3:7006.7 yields 31.3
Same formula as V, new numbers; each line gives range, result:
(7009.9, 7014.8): 30.7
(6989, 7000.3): 33.7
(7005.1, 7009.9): 31.3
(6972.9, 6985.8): 34.4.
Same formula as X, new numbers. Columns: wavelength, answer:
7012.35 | 30.2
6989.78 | 33.7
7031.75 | 31.8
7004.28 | 31.5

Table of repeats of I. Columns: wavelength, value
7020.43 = 30.6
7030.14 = 32.3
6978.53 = 32.3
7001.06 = 31.3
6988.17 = 34.2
